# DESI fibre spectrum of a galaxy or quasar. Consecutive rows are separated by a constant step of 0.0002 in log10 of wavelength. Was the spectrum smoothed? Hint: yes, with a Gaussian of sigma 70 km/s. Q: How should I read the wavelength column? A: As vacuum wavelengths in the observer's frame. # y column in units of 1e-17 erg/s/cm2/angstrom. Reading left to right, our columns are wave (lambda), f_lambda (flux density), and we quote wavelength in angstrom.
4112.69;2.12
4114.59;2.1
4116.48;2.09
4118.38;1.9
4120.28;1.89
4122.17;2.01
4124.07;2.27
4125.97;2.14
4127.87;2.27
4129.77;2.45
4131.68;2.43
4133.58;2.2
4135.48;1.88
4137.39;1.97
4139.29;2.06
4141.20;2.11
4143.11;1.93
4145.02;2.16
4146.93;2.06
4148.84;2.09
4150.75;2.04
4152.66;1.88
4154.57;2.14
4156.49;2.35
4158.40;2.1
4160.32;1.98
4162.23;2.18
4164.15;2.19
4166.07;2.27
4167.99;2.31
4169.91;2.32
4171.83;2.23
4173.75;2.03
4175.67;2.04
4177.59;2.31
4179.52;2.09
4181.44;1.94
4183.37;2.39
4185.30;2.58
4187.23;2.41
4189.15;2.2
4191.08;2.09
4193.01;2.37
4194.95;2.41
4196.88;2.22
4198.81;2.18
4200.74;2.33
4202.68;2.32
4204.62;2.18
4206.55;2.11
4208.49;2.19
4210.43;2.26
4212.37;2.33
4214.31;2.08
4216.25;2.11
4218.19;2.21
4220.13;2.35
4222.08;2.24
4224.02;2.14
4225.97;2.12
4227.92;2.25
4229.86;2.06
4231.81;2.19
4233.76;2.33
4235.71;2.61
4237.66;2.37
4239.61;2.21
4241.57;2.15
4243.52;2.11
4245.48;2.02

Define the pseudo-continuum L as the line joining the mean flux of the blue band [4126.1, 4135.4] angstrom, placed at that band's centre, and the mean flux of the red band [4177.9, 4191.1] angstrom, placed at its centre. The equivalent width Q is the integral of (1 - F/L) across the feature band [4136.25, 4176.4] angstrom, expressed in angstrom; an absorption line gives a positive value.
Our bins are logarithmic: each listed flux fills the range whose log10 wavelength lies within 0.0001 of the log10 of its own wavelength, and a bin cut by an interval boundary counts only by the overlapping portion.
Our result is 2.7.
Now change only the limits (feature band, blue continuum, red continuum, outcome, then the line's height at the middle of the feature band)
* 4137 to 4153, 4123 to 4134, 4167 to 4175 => 1.6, 2.26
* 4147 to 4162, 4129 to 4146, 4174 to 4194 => 0.6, 2.17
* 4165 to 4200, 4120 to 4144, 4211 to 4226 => -1.1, 2.17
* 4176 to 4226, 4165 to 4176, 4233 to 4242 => 0.7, 2.27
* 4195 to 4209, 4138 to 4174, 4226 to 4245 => -0.2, 2.19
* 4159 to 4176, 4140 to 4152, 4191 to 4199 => -0.2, 2.16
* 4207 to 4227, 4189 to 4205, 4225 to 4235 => 0.2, 2.22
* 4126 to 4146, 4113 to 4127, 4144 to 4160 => -0.6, 2.08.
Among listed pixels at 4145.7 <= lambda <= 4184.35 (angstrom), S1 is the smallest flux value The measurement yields 1.88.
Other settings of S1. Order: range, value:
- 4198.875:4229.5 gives 2.08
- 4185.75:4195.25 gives 2.09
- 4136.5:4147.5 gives 1.93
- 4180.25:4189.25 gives 1.94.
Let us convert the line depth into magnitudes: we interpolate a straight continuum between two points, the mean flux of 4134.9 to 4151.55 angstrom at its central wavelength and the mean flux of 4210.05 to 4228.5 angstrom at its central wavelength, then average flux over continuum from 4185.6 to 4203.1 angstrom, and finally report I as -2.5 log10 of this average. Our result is -0.07 mag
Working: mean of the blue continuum 2.04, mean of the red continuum 2.21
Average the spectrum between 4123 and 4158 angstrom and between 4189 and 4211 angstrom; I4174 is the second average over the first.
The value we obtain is 1.05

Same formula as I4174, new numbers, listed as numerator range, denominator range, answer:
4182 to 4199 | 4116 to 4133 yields 1.07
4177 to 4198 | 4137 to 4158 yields 1.09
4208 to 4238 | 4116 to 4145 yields 1.06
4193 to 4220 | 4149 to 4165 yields 1.06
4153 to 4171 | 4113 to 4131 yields 1.03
